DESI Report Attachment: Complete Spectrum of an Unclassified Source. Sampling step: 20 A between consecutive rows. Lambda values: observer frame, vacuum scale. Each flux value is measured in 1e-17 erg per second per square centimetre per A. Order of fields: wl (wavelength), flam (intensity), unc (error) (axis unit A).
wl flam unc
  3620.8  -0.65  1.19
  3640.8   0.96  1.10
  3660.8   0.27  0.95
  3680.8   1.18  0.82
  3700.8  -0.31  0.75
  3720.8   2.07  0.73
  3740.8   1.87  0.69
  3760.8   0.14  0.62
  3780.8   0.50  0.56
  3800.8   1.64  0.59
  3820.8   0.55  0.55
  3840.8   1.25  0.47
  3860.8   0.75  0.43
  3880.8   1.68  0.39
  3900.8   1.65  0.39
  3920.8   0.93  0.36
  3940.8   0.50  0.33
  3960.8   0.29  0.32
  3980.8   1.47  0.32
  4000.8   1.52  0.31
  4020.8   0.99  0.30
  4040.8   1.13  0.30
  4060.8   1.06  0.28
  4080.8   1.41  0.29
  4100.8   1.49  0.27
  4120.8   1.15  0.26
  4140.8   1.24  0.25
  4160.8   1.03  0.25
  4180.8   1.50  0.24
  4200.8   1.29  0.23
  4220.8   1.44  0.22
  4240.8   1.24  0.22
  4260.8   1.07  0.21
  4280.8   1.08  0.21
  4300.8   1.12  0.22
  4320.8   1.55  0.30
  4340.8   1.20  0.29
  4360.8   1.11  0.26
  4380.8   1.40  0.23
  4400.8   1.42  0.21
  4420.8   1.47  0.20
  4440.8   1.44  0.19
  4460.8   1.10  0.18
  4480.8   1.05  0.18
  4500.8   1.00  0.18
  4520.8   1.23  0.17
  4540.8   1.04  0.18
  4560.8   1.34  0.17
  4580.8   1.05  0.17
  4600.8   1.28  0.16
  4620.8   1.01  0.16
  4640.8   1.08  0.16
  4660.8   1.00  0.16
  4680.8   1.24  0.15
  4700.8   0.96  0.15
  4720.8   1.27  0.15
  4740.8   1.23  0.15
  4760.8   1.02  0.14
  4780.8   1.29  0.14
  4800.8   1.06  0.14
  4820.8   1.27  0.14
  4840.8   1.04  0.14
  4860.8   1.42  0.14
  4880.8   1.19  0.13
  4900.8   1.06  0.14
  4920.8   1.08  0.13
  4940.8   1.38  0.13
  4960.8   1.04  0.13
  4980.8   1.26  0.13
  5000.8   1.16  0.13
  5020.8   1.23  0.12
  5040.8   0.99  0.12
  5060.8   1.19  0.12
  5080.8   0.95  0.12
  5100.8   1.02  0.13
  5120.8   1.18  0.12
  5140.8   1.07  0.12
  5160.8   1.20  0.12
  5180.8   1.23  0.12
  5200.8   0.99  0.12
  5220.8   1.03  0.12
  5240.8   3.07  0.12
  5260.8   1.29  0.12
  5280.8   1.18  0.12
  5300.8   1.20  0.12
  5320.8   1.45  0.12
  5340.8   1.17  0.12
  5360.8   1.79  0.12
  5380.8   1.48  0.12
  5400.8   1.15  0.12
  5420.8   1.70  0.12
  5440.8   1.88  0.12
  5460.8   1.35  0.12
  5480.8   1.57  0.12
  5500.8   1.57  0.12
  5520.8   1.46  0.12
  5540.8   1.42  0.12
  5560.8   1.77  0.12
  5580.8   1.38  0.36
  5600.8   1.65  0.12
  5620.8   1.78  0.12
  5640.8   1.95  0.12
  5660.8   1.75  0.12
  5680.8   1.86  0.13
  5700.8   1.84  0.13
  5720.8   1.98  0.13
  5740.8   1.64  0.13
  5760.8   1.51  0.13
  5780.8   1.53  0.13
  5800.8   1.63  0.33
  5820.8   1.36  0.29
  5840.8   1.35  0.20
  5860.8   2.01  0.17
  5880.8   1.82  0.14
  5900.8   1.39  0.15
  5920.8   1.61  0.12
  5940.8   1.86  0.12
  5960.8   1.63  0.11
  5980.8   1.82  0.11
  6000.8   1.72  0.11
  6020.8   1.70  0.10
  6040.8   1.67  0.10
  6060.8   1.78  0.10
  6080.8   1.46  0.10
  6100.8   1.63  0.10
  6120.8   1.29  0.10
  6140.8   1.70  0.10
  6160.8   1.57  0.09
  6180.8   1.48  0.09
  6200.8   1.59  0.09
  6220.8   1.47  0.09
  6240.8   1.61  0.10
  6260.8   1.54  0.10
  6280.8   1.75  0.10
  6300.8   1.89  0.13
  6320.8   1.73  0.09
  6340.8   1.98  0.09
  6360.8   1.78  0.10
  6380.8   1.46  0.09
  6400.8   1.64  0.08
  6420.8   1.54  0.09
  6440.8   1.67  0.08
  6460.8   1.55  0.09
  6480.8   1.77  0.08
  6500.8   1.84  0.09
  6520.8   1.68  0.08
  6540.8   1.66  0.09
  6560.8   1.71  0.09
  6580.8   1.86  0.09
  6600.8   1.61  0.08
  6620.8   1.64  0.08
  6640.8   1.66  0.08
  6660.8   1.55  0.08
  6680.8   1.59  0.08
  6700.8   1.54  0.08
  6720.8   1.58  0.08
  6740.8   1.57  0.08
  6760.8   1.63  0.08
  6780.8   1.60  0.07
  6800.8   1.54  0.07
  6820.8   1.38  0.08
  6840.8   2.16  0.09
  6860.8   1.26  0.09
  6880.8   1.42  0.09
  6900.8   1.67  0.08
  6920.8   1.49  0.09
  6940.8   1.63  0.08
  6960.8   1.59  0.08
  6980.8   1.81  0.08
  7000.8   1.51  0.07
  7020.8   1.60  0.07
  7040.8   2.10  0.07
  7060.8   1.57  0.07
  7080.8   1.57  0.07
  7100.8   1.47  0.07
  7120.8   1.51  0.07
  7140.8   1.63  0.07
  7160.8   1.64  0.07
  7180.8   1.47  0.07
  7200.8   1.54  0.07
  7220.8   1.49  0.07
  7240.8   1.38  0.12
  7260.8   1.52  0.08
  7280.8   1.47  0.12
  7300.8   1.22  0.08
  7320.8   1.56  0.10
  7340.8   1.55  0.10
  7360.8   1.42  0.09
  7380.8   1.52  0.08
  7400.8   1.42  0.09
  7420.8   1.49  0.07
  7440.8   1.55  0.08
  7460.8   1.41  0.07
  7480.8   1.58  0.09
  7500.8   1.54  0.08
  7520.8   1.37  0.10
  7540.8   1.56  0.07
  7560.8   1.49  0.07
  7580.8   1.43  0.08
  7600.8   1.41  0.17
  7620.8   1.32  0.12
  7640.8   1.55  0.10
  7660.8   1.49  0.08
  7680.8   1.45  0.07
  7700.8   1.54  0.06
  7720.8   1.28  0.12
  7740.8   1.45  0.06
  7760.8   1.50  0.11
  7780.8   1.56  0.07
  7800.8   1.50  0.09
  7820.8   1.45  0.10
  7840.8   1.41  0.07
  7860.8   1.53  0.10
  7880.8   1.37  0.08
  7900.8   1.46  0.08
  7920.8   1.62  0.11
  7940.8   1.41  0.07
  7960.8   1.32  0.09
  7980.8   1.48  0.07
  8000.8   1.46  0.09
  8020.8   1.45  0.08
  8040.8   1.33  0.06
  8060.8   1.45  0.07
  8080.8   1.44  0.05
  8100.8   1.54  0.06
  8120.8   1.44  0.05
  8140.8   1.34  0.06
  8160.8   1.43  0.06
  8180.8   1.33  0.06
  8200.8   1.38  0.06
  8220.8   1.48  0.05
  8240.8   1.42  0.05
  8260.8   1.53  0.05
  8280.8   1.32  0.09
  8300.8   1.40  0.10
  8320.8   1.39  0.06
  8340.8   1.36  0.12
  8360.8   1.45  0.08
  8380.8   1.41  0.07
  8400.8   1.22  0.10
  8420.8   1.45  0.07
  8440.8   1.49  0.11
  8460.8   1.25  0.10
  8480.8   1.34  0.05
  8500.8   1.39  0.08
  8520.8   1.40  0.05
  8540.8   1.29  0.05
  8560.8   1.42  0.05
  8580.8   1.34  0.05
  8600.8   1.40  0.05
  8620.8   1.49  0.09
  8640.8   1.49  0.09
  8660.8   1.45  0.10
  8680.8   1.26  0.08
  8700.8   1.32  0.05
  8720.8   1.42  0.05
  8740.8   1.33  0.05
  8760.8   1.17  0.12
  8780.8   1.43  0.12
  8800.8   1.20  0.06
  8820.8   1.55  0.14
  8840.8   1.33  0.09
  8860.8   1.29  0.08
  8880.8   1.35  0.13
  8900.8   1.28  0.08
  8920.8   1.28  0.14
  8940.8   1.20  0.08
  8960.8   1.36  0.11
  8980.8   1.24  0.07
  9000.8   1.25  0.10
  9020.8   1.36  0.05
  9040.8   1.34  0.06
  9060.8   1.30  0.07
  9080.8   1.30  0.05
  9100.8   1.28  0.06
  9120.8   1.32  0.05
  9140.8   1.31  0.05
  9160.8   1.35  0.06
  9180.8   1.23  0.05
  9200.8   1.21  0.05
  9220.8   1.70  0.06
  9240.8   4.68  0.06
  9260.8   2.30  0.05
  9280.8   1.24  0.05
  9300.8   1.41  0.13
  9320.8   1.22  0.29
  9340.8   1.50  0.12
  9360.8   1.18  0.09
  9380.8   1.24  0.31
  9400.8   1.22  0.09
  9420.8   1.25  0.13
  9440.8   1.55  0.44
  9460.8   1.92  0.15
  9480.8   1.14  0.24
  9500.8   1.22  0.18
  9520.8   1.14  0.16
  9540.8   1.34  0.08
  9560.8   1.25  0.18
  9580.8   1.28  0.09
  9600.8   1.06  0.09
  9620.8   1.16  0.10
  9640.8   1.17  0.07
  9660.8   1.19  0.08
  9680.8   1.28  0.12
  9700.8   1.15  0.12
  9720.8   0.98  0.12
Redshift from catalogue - 0.41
